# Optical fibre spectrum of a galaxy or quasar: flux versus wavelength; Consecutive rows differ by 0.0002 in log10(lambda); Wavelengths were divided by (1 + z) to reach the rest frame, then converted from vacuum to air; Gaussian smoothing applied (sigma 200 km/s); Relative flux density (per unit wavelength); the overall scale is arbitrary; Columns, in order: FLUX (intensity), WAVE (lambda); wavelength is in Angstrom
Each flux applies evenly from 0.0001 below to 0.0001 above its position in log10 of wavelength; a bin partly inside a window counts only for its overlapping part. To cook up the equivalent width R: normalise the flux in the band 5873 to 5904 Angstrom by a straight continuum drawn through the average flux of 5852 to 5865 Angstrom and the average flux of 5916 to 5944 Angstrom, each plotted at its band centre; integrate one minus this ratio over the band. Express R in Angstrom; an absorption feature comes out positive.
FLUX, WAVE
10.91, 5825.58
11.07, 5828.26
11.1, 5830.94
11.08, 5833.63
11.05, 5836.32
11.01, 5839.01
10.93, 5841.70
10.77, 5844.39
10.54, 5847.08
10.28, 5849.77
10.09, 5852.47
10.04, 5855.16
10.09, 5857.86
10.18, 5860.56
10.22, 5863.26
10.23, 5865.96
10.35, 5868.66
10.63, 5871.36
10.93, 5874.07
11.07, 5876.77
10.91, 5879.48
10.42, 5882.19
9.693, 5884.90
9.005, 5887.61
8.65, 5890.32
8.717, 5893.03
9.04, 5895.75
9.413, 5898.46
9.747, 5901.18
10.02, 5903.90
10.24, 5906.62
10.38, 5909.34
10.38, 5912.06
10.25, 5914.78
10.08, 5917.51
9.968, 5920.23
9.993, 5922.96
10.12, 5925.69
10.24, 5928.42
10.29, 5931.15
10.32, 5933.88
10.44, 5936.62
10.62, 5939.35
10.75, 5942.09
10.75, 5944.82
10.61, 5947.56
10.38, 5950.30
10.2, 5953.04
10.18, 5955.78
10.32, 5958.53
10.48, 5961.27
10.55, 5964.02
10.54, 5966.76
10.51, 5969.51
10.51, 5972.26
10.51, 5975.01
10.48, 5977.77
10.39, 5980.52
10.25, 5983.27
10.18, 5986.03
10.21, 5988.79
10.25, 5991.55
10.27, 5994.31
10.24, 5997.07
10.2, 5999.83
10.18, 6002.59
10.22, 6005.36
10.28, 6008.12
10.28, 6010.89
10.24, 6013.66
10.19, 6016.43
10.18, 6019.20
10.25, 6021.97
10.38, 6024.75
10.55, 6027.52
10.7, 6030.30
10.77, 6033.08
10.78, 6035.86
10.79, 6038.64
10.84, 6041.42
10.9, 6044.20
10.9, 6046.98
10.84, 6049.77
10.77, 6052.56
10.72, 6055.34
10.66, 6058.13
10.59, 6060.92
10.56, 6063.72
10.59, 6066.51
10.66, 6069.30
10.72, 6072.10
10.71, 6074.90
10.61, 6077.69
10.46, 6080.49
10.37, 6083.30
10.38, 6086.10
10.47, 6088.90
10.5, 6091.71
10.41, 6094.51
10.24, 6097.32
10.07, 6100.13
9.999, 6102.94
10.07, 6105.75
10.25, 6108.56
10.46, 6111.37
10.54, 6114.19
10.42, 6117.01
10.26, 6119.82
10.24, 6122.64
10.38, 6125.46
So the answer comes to 1.3 Angstrom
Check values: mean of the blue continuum 10.1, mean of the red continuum 10.3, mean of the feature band 9.78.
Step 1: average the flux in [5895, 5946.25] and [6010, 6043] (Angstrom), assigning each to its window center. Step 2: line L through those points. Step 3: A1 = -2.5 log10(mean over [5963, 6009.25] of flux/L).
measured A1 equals 0.00 mag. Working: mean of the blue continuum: 10.2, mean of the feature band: 10.3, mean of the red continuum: 10.5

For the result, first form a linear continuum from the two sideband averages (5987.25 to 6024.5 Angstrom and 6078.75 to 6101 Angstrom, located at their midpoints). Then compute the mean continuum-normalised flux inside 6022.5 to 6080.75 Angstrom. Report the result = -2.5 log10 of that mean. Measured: -0.04 mag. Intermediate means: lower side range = 10.2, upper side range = 10.4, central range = 10.7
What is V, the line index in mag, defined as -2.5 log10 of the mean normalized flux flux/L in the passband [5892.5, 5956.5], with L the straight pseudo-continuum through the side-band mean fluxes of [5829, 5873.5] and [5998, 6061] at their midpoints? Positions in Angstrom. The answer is 0.04 mag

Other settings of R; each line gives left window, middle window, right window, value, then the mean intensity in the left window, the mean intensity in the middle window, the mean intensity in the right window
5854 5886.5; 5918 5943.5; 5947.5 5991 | 0.2 Angstrom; 10.4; 10.3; 10.4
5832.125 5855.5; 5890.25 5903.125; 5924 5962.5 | 1.6 Angstrom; 10.7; 9.2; 10.4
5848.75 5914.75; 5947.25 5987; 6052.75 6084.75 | -0.4 Angstrom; 10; 10.4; 10.6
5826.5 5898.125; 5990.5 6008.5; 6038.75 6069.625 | 0.6 Angstrom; 10.3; 10.2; 10.7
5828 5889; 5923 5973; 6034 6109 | 0.5 Angstrom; 10.5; 10.4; 10.6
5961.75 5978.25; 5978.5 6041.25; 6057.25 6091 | 1.0 Angstrom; 10.5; 10.4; 10.6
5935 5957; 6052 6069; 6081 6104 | -0.5 Angstrom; 10.5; 10.6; 10.3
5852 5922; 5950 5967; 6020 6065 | -0.1 Angstrom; 10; 10.4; 10.7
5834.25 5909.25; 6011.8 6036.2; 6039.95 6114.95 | 0.0 Angstrom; 10.2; 10.4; 10.5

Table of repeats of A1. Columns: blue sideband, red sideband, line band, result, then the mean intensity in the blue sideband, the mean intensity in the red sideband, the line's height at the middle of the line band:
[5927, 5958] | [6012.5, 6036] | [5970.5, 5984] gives 0.00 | 10.4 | 10.4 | 10.4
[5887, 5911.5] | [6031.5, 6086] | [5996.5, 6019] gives 0.01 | 9.51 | 10.7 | 10.3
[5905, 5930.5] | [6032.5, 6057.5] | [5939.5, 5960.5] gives -0.01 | 10.2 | 10.8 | 10.3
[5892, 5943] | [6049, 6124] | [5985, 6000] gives 0.00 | 10.1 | 10.5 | 10.2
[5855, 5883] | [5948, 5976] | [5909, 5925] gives 0.03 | 10.5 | 10.4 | 10.5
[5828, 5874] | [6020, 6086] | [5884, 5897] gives 0.18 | 10.6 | 10.6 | 10.6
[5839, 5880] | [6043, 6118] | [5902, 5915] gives 0.03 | 10.5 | 10.5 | 10.5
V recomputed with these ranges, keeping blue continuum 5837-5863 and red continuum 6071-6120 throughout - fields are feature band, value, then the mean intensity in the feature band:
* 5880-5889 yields 0.07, 9.81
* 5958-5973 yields -0.01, 10.5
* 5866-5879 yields -0.03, 10.7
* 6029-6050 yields -0.04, 10.8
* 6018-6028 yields 0.01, 10.3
